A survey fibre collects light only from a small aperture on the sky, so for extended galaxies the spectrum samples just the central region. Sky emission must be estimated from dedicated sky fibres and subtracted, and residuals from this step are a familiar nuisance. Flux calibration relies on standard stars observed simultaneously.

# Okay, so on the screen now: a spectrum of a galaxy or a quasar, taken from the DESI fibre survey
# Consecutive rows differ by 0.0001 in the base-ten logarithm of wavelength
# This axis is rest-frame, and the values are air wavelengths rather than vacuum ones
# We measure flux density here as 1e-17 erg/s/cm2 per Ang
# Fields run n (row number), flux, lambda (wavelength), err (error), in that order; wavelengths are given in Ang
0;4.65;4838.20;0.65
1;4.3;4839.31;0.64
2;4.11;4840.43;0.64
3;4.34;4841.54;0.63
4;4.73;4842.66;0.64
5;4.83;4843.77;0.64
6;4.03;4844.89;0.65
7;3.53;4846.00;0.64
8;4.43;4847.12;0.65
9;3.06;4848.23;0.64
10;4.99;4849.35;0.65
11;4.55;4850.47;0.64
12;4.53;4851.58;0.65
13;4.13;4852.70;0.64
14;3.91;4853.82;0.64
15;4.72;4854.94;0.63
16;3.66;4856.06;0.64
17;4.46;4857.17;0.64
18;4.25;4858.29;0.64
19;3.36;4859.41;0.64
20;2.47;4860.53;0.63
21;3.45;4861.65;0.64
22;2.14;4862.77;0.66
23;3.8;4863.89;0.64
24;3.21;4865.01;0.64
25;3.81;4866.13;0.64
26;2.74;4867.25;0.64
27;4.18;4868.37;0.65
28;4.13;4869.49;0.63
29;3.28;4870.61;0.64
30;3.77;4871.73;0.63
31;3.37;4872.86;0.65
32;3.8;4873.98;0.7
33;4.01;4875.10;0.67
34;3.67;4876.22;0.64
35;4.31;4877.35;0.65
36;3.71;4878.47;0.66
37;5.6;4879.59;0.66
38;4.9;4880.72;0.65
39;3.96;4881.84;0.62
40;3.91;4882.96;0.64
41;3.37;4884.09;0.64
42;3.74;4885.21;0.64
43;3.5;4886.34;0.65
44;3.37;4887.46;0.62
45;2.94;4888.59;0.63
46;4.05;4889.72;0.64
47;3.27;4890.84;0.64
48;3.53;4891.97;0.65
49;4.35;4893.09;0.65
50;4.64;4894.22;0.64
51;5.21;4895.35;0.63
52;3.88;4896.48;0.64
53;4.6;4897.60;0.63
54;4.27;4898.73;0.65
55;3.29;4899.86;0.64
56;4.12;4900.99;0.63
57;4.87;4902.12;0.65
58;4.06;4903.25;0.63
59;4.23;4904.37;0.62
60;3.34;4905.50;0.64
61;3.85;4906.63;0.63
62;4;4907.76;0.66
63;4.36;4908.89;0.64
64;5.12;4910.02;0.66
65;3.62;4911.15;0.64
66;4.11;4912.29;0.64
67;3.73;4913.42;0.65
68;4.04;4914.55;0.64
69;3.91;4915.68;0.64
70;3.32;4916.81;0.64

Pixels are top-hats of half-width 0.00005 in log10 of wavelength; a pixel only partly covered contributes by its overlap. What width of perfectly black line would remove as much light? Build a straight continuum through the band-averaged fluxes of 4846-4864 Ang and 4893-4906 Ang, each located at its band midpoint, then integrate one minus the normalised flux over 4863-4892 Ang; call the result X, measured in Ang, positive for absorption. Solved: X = 2.1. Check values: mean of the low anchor 3.86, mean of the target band 3.75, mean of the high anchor 4.24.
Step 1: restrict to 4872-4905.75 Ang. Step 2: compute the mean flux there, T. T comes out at 4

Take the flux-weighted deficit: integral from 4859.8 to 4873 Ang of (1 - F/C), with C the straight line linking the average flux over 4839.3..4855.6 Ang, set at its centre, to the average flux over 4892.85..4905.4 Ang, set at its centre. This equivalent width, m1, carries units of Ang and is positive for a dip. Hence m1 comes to 2.8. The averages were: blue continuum 4.27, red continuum 4.28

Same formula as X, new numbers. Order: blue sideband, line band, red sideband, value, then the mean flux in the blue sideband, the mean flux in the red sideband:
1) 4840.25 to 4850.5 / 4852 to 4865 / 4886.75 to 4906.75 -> 1.6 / 4.25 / 3.99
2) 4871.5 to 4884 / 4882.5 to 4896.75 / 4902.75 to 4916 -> 0.8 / 4.07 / 4.03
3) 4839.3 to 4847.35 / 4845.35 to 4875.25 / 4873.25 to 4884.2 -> 3.2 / 4.28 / 4.14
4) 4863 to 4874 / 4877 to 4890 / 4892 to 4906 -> -0.2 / 3.56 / 4.22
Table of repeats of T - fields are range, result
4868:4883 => 4.05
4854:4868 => 3.53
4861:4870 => 3.42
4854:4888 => 3.76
